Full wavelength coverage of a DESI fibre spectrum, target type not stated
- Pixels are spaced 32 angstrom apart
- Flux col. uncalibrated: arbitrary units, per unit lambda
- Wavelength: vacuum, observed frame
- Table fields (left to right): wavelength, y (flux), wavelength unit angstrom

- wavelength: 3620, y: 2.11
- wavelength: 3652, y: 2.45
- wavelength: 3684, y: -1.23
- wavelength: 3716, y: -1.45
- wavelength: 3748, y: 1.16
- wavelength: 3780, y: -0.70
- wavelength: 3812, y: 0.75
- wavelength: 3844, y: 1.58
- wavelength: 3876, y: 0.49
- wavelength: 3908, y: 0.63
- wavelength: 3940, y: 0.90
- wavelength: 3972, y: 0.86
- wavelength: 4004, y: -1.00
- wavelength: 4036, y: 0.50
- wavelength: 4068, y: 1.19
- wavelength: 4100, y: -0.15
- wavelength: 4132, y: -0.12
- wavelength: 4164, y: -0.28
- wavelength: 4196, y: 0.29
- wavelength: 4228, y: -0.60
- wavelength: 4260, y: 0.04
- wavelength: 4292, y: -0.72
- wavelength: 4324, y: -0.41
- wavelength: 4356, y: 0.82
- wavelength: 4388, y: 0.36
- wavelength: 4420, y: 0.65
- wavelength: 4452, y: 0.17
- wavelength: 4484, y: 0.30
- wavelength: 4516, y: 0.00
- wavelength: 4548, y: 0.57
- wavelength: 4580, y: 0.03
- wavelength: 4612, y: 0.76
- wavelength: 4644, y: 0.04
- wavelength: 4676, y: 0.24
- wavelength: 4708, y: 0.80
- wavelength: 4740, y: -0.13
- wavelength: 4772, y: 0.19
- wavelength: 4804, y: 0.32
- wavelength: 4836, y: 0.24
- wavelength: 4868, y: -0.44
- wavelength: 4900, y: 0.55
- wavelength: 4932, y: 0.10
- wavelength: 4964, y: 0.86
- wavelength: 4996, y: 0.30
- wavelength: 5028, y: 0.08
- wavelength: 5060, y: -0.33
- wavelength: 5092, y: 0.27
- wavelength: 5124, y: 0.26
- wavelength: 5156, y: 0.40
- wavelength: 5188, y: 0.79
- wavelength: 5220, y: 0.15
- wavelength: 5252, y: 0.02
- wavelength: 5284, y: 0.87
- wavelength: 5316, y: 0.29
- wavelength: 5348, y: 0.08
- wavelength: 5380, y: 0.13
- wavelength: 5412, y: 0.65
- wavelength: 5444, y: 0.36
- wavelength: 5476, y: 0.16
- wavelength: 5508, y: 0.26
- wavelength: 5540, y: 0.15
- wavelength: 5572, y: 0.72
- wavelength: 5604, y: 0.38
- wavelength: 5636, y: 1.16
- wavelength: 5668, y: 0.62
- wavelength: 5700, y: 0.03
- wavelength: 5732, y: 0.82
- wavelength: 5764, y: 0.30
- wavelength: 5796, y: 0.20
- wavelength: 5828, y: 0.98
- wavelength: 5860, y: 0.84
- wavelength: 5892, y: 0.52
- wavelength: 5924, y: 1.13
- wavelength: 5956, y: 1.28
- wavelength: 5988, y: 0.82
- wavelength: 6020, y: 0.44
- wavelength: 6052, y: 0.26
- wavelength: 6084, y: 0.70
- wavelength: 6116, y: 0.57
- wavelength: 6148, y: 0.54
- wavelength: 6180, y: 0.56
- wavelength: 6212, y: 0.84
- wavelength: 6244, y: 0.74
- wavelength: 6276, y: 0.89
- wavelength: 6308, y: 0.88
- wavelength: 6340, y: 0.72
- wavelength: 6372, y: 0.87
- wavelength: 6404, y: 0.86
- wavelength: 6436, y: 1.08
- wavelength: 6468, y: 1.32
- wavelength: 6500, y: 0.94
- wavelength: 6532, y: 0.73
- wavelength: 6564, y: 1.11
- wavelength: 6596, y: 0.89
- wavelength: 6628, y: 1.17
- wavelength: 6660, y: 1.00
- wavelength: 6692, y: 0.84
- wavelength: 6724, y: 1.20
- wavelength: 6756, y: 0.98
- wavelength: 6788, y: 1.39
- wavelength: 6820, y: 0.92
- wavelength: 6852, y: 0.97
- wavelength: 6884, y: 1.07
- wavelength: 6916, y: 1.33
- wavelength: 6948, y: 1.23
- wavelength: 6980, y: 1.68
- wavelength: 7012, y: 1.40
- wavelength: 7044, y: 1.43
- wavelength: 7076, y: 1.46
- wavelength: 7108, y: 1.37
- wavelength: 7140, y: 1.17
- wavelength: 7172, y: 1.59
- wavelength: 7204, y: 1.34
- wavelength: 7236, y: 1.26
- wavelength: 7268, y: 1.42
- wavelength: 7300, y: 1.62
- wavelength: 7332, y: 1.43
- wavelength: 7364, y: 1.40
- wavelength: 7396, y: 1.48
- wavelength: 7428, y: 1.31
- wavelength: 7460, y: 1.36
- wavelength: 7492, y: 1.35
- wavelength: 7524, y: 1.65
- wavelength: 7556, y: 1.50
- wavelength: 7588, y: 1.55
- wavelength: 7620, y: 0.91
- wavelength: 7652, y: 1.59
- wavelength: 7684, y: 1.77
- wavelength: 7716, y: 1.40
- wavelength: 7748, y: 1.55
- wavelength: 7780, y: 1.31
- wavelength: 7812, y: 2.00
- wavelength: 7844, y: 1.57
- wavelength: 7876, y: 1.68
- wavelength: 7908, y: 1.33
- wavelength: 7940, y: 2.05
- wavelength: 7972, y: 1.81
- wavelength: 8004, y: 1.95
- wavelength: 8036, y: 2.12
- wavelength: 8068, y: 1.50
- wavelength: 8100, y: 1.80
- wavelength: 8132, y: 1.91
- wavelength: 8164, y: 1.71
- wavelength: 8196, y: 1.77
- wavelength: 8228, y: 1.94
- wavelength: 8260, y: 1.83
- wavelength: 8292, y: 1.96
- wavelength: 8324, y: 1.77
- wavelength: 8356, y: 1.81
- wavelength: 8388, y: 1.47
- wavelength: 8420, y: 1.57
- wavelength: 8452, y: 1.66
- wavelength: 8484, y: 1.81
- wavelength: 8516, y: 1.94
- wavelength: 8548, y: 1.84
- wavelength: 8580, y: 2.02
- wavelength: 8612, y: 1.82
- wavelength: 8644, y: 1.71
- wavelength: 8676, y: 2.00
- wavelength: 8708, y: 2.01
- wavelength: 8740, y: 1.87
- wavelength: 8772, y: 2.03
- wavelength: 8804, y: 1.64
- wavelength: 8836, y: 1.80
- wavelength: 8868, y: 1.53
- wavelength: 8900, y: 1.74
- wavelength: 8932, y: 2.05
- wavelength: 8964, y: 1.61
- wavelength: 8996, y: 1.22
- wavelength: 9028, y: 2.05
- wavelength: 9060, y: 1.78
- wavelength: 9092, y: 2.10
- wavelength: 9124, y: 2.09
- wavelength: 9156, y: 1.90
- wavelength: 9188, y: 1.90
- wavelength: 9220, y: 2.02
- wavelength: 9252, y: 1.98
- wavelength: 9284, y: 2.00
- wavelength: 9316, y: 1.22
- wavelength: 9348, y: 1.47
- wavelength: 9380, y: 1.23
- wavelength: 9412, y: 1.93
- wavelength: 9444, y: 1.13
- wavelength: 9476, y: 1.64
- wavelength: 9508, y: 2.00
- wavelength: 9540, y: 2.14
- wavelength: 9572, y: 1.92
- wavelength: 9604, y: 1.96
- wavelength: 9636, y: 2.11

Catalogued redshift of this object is 0.737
